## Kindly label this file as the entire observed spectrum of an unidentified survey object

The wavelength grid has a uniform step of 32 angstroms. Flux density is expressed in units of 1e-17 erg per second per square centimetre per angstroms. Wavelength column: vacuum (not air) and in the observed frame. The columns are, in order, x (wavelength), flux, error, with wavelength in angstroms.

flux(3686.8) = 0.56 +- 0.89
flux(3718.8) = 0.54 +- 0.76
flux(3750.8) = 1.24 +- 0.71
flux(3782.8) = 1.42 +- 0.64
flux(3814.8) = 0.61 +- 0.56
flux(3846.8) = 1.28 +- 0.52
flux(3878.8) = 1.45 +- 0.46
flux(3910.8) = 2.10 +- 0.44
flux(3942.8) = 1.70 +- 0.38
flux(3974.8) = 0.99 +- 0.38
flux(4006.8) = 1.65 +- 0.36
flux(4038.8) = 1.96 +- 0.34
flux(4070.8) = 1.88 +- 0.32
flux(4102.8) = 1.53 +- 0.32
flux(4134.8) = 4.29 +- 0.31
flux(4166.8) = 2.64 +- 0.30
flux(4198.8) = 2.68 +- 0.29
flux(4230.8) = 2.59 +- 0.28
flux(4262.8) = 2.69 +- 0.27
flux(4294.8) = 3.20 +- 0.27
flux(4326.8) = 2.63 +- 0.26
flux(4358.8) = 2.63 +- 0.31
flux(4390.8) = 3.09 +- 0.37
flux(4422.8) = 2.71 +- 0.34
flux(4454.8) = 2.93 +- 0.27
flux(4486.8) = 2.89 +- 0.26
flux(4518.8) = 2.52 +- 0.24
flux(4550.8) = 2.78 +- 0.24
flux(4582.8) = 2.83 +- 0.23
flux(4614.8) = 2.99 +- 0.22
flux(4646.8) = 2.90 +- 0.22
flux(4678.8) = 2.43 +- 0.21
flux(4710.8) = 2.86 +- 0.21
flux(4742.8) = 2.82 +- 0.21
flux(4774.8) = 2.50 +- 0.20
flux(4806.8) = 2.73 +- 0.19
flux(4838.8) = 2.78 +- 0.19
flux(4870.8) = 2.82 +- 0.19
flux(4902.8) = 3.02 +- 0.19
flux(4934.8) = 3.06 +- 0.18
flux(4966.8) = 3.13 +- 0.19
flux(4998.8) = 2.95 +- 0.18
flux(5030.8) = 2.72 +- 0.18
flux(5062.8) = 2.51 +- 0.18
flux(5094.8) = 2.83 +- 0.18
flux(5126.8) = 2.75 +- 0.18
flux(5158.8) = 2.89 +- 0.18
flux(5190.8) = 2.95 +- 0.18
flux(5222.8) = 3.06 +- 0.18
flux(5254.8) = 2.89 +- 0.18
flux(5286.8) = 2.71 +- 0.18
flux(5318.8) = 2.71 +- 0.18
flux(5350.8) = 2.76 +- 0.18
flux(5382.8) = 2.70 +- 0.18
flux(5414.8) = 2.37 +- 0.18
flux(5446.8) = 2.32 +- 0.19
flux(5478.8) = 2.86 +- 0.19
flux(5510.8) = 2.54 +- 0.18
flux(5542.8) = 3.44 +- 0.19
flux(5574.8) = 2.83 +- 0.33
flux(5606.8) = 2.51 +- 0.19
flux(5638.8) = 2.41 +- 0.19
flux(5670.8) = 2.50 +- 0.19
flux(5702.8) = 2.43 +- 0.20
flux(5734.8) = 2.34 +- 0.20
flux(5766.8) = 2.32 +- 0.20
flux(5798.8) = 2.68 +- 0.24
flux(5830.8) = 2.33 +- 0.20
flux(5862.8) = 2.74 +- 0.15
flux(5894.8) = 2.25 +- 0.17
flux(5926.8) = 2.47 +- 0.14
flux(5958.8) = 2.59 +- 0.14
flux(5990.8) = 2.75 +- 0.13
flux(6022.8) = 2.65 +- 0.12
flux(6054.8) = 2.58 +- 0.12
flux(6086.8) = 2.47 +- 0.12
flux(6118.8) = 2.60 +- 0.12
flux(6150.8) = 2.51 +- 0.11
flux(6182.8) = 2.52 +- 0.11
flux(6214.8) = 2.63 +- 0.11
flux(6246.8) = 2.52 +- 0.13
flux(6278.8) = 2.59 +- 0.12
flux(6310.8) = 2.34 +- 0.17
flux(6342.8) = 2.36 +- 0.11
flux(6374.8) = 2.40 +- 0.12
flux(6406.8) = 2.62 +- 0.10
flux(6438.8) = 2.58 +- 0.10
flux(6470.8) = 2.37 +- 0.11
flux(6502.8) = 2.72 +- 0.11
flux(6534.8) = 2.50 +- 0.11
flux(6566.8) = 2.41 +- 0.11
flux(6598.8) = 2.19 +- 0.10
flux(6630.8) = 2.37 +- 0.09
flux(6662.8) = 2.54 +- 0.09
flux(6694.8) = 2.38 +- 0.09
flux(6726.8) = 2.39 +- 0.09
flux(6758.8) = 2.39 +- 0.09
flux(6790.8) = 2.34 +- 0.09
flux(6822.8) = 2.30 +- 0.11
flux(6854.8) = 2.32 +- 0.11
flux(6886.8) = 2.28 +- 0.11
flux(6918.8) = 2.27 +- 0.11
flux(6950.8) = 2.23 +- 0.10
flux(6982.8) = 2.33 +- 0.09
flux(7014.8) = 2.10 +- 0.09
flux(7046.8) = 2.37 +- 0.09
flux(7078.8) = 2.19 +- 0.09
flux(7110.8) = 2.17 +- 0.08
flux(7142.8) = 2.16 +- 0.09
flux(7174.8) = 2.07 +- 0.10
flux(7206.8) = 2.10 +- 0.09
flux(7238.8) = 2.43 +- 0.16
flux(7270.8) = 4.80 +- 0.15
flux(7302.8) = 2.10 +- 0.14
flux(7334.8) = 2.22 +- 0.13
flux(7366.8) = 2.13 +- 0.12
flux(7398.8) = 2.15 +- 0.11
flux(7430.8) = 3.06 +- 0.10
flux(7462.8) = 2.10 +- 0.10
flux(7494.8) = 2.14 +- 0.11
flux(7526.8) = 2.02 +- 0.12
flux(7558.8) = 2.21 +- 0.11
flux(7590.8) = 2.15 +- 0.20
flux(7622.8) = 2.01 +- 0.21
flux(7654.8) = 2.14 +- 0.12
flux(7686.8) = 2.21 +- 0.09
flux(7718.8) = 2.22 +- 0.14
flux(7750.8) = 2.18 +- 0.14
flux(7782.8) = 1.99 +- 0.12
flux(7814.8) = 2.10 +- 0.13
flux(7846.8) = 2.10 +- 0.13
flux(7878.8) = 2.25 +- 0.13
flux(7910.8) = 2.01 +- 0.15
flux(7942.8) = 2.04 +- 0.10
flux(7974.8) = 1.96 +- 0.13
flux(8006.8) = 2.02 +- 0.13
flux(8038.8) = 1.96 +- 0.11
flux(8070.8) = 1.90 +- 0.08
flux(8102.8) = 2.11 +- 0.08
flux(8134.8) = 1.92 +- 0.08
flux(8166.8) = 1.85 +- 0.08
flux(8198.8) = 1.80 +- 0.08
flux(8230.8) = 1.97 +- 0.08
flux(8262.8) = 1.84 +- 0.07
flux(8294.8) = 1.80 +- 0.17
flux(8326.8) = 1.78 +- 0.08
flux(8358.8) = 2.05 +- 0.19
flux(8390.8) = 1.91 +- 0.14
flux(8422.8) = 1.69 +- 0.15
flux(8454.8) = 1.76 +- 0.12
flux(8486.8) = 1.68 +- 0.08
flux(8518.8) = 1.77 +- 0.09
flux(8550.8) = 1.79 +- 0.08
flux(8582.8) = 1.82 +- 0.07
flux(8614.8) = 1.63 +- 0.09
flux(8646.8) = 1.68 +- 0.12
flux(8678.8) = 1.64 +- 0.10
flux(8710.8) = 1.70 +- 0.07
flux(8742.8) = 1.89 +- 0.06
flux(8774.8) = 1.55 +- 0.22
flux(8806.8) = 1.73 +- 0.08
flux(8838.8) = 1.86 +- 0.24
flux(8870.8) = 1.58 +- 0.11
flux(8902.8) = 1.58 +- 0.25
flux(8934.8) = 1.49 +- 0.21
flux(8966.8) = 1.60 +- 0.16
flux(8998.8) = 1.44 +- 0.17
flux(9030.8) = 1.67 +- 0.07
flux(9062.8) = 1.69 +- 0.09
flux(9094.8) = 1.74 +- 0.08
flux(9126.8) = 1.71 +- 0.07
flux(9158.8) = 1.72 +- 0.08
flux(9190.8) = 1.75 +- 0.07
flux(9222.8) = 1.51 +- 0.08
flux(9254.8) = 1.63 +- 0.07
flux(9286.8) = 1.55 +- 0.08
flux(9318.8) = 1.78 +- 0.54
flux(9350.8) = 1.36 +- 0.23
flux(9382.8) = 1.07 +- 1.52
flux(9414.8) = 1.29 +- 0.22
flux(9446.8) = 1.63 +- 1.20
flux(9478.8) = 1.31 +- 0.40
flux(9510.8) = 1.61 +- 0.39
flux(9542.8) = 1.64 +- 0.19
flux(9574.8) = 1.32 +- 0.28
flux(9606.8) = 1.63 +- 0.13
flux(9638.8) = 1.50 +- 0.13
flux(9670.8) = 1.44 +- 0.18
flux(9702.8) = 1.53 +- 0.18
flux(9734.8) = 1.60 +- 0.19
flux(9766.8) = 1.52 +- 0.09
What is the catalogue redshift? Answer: 0.106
